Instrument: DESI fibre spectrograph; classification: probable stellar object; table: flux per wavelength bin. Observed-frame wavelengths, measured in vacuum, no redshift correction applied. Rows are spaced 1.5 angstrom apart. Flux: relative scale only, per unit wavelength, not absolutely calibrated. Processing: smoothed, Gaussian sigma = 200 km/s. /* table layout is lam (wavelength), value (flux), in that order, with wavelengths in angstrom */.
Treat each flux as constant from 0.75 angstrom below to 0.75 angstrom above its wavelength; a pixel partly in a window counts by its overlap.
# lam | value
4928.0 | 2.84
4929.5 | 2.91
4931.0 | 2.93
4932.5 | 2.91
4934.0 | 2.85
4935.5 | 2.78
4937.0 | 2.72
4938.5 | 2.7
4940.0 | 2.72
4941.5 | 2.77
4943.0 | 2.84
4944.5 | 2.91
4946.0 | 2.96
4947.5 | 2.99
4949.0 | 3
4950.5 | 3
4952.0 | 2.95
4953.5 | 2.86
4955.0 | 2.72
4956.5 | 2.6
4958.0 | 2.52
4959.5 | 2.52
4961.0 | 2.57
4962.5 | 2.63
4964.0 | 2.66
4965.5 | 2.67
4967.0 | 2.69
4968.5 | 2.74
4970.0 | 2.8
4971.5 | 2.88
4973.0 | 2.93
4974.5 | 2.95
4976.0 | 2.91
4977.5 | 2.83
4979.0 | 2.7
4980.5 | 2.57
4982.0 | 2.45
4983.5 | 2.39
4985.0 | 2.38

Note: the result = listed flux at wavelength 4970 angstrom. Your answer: 2.8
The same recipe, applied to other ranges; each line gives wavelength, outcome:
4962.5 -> 2.63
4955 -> 2.72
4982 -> 2.45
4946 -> 2.96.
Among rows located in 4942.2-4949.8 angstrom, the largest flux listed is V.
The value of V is 3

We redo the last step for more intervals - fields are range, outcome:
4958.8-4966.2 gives 2.67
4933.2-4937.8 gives 2.85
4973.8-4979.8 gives 2.95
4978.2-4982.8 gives 2.7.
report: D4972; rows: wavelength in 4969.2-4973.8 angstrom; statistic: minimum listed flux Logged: 2.8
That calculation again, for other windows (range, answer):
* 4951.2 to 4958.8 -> 2.52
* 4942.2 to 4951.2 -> 2.84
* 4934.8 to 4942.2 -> 2.7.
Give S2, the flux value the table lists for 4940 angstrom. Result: 2.72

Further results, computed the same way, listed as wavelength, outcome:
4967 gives 2.69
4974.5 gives 2.95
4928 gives 2.84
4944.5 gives 2.91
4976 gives 2.91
